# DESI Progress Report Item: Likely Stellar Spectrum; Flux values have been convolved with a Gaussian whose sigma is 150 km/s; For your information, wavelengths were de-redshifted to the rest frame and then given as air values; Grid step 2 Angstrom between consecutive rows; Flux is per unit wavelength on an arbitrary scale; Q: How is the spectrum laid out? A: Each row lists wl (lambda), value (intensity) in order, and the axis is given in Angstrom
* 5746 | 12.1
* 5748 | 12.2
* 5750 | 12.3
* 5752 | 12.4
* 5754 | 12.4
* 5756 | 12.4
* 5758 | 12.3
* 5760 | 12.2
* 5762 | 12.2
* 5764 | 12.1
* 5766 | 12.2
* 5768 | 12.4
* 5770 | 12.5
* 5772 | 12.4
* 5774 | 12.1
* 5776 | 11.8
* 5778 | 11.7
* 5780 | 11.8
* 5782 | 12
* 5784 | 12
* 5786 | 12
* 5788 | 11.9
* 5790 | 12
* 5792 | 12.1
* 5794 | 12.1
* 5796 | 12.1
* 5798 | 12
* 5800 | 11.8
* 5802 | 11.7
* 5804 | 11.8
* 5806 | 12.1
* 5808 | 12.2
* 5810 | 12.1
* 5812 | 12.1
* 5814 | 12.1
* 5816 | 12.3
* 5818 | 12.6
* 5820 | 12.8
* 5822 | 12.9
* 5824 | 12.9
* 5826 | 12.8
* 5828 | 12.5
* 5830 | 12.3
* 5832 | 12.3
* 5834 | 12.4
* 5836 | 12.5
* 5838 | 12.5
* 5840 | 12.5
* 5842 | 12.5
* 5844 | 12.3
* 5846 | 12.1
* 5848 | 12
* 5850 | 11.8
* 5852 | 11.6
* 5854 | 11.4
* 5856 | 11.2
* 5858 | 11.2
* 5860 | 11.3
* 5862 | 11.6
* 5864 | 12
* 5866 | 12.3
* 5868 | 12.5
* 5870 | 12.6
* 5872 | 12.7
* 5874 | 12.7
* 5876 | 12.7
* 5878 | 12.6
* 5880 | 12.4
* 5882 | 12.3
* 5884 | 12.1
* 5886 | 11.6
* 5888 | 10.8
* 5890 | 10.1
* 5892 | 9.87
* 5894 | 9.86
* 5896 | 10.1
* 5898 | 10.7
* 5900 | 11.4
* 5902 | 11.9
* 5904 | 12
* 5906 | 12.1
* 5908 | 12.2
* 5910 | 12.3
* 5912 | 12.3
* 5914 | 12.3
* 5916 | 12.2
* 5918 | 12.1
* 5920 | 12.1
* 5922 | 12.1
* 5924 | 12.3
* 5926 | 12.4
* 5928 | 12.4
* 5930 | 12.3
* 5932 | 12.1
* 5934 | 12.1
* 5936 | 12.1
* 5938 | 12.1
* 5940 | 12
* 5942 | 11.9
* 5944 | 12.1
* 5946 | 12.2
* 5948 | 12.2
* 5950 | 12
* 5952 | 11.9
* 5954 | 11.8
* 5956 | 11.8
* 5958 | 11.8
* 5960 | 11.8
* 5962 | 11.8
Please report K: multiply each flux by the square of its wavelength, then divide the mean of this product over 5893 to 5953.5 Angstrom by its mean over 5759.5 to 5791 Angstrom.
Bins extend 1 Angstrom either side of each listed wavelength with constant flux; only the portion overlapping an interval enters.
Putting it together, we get 1.0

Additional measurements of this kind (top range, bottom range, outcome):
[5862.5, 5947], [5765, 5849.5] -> 1.01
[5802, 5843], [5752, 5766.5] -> 1.03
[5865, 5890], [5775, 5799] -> 1.05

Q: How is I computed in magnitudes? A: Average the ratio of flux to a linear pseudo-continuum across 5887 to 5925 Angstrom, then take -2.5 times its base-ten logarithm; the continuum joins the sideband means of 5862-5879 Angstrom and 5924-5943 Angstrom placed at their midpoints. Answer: 0.07 mag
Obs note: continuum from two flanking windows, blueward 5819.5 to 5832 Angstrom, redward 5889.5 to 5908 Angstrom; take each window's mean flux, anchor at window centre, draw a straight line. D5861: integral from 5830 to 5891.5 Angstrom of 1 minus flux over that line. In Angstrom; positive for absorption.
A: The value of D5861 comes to -0.8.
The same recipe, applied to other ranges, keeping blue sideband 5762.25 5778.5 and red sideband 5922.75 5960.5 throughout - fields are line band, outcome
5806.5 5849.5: -1.0 Angstrom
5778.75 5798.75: 0.3 Angstrom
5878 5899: 1.8 Angstrom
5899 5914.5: 0.0 Angstrom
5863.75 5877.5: -0.5 Angstrom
